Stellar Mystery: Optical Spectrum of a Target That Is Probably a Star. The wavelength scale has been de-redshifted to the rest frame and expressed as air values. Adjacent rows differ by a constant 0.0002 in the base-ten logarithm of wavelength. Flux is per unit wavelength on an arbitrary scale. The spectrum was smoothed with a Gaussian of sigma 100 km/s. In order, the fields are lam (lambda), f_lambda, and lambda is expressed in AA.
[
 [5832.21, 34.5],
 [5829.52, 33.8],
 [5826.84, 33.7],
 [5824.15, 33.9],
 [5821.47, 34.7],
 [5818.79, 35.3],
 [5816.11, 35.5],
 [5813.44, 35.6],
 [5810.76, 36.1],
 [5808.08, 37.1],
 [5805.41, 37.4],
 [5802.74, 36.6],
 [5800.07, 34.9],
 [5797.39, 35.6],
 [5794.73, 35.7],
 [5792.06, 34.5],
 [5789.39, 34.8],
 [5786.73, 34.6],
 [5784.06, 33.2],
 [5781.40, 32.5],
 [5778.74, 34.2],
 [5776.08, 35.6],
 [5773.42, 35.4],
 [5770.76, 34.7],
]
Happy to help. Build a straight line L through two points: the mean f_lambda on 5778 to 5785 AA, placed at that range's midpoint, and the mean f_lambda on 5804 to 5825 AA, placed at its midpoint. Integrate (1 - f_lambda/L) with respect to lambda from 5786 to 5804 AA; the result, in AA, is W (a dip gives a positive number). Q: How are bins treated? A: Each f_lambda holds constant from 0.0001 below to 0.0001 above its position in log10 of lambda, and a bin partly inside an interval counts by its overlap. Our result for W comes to -0.5 AA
